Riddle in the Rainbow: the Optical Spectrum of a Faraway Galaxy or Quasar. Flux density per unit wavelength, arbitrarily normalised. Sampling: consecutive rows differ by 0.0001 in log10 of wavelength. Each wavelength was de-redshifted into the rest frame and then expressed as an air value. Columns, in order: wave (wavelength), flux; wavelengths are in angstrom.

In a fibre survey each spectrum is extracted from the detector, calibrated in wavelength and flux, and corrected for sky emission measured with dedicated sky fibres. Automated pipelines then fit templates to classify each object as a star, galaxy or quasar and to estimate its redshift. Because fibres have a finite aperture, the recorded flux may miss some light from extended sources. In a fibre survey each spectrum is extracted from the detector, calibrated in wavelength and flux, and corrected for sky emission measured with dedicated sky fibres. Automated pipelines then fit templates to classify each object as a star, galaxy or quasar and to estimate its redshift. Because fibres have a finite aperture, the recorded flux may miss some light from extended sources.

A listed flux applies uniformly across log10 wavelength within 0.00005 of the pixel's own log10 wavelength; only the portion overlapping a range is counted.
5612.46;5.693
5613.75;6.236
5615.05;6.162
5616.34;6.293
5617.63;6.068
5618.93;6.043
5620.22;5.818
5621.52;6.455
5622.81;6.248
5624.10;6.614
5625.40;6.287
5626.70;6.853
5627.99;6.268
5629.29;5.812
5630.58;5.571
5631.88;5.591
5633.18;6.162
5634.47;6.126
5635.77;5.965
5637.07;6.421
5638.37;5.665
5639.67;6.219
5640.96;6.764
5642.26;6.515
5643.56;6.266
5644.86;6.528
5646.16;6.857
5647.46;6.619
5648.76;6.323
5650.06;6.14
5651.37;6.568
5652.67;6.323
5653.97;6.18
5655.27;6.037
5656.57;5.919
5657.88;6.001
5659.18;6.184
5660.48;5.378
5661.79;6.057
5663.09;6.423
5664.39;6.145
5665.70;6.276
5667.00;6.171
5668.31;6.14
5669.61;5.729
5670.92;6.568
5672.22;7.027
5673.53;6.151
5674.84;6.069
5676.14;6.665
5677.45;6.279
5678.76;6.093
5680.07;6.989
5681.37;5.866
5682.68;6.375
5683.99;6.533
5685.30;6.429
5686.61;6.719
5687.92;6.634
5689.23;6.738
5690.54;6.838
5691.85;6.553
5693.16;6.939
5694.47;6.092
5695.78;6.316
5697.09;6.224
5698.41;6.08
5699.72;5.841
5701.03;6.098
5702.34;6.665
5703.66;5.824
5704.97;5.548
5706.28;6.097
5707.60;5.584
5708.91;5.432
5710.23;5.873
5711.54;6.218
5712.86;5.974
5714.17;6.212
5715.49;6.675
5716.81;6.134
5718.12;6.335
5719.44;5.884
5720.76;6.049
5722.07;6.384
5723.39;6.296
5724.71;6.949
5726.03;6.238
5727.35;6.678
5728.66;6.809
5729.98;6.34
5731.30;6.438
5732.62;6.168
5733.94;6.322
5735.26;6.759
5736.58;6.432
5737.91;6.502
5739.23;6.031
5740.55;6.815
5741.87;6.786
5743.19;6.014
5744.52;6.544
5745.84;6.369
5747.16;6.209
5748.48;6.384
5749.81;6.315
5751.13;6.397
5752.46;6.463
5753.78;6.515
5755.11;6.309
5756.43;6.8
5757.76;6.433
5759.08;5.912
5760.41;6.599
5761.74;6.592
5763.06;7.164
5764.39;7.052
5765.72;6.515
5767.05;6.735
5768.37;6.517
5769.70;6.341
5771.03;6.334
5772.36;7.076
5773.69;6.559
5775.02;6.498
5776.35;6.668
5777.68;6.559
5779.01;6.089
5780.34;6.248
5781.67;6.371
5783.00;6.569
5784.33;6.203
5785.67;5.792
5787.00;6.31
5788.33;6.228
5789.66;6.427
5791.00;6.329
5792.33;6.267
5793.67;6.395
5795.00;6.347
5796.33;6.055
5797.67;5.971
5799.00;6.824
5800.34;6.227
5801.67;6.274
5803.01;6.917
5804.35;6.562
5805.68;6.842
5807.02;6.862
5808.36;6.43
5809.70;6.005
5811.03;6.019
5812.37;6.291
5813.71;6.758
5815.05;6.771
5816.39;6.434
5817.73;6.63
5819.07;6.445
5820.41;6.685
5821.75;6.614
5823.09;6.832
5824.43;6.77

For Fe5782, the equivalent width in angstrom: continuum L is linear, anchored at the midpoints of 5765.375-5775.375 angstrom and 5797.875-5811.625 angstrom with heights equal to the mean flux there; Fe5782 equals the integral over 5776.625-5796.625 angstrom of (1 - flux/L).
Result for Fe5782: 0.7 angstrom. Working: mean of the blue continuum 6.58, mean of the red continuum 6.48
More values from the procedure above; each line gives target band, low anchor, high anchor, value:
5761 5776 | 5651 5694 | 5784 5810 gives -0.7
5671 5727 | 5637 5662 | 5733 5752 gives 0.4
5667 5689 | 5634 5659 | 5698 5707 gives -0.9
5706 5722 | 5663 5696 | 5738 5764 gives 1.0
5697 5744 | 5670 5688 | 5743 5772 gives 1.6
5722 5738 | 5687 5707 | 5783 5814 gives -0.4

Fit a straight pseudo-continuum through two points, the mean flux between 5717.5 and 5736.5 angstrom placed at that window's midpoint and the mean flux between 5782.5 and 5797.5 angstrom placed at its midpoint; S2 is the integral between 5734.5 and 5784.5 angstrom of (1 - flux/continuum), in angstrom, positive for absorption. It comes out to -1.3 angstrom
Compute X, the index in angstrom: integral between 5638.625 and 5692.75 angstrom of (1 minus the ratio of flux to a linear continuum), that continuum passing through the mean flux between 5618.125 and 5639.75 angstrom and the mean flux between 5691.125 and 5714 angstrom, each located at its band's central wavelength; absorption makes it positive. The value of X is -2.2 angstrom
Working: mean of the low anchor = 6.12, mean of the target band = 6.35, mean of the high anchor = 6.09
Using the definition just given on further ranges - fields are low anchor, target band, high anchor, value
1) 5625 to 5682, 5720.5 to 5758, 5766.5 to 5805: -0.6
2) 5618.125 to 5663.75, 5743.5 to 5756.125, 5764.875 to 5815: -0.1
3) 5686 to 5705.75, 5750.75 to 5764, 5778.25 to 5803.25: -0.5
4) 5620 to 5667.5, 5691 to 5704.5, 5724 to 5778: 0.2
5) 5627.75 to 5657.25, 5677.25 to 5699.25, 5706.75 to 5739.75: -0.7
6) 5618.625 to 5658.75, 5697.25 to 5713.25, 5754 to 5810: 1.0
